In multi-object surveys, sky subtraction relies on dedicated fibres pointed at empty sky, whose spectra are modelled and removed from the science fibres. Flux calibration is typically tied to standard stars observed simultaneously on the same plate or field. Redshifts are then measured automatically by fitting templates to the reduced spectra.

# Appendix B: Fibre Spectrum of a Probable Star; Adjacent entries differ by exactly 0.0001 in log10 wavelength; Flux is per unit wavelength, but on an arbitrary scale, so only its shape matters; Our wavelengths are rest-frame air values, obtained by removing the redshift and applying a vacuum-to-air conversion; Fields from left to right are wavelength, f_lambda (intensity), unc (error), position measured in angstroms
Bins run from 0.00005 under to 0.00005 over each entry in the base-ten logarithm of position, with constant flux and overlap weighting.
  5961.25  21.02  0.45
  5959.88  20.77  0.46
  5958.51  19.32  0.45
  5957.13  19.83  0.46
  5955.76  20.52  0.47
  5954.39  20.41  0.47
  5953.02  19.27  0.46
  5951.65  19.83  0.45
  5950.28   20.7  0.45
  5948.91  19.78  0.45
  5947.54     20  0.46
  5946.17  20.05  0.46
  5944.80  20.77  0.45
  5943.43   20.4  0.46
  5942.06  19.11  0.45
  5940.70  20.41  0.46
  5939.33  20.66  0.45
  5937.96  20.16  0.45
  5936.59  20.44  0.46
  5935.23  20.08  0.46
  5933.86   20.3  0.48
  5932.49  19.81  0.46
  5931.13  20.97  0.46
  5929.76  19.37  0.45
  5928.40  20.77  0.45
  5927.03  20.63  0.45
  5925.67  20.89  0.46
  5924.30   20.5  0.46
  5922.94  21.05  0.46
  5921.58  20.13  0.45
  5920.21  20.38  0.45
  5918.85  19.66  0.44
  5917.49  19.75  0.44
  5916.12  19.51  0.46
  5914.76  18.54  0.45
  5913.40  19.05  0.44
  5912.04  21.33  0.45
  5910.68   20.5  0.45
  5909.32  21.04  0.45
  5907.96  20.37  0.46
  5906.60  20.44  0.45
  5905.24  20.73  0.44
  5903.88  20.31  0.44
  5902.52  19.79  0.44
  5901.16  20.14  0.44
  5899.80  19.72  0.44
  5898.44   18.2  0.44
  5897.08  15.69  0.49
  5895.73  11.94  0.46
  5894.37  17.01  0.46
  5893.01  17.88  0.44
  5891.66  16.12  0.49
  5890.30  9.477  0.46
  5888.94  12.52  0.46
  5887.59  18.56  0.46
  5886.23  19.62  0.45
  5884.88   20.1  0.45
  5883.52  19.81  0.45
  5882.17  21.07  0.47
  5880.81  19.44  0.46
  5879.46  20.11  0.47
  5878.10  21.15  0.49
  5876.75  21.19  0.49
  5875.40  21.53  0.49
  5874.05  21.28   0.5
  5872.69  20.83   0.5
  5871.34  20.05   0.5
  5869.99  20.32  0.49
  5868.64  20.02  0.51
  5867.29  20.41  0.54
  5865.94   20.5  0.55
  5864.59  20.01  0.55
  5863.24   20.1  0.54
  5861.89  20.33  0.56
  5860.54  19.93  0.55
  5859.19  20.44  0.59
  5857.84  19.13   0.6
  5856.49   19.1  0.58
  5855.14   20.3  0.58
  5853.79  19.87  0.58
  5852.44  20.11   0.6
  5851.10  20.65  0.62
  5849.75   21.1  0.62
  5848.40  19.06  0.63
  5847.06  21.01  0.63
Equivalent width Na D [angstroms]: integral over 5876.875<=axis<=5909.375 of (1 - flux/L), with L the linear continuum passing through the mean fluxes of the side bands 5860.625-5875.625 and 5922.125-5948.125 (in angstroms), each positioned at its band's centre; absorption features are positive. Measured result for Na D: 3.2 angstroms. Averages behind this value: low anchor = 20.4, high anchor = 20.3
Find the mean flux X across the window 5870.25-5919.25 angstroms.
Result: 19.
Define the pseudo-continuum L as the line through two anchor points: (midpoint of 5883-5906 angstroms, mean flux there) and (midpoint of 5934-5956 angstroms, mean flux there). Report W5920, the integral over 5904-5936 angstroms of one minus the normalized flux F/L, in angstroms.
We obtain -2.4 angstroms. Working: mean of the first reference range 17.5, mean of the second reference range 20.2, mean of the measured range 20.3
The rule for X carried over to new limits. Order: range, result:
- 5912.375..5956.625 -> 20.1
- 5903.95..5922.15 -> 20.1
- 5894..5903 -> 17.5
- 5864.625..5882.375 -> 20.6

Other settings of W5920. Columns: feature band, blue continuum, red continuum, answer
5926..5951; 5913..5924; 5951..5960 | -0.47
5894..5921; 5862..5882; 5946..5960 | 1.40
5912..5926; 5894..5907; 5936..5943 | -0.56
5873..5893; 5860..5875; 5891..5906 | 0.52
